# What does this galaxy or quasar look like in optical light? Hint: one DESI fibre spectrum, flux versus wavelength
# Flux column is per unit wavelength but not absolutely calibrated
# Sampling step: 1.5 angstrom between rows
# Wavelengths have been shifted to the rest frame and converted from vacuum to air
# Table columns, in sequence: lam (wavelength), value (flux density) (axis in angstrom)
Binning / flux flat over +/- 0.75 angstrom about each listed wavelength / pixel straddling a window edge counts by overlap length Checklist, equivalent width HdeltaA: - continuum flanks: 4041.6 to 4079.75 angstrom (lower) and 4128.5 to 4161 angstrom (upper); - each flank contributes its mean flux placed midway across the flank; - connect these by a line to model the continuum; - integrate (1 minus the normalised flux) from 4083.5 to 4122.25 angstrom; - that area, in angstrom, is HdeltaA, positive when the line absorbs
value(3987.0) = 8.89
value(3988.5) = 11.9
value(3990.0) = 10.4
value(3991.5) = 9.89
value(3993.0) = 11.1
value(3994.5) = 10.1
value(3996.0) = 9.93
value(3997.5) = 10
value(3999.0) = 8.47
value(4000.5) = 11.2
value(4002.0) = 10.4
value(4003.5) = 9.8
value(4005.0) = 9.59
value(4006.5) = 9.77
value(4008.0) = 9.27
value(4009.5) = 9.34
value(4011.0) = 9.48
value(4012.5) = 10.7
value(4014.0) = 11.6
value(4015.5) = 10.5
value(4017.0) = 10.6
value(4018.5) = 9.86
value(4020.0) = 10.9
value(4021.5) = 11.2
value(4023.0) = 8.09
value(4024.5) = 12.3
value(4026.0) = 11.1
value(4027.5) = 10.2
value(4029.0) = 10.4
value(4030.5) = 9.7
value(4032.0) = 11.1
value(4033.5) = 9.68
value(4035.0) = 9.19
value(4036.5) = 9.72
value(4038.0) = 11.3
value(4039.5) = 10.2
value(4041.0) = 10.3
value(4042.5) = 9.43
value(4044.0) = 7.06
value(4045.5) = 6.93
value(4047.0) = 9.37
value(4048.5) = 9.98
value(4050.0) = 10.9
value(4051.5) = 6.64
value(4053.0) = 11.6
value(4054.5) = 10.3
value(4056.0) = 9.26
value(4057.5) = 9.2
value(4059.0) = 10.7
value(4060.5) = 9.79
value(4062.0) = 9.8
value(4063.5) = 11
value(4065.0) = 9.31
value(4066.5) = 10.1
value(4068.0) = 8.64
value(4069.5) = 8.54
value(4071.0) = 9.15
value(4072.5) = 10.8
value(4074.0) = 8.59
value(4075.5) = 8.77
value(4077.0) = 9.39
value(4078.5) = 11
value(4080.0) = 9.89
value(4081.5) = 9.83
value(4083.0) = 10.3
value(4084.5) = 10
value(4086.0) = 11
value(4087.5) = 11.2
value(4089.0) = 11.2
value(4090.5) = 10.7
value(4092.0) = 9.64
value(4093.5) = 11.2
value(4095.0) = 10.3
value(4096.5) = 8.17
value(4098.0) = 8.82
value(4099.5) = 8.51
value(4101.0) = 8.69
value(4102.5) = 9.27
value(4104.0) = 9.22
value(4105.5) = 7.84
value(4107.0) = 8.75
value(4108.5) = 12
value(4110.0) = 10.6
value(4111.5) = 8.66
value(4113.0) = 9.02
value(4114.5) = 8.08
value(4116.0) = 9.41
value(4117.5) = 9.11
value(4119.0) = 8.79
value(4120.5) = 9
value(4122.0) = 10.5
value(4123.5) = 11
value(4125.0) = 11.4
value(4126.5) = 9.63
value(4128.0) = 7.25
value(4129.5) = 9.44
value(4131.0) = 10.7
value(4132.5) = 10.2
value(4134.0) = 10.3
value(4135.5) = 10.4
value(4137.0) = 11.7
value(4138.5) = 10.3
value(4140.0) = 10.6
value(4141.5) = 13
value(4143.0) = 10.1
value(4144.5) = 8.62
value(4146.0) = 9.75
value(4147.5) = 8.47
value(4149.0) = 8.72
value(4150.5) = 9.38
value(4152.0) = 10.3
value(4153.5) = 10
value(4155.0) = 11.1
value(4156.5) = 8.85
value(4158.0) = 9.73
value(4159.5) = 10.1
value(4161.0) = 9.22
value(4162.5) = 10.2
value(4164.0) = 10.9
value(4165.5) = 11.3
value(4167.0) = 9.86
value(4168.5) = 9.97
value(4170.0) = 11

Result 0.6 angstrom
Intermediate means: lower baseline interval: 9.46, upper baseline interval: 10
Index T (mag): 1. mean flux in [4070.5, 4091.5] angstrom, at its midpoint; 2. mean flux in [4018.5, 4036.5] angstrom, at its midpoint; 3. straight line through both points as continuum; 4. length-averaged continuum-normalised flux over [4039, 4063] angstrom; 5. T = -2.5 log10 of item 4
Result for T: 0.08 mag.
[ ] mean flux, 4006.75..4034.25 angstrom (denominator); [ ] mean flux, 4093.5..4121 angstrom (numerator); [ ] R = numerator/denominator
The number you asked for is 0.89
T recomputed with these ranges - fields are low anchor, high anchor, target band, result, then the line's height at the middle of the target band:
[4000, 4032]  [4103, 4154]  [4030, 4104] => 0.04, 10.1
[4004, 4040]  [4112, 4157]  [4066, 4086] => 0.04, 10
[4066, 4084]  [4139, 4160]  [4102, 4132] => 0.03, 9.77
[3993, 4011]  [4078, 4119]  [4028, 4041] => -0.04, 9.8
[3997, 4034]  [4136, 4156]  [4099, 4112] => 0.10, 10.2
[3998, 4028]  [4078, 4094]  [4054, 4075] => 0.09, 10.4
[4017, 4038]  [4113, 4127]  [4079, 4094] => -0.07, 9.87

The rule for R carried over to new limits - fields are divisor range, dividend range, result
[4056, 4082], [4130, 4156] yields 1.05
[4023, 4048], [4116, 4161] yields 1.01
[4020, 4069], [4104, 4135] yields 0.97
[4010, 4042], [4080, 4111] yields 0.95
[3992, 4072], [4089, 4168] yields 0.99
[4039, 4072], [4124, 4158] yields 1.06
